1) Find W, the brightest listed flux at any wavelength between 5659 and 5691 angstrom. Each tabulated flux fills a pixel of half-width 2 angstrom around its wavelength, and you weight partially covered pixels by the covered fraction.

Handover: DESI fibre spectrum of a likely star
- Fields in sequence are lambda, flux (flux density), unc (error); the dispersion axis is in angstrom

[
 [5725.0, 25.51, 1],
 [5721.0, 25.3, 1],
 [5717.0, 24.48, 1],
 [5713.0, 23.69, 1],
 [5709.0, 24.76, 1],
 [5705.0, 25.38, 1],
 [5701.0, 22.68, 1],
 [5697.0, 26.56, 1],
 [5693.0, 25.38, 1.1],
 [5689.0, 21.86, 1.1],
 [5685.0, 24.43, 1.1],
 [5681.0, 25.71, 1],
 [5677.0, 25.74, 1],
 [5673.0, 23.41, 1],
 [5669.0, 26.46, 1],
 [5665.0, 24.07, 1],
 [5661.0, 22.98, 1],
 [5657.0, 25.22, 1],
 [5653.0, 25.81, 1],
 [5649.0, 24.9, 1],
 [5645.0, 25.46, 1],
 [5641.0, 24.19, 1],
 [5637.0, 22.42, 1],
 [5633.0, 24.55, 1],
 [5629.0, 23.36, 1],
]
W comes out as 26.46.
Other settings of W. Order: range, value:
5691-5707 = 26.56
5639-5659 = 25.81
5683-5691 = 24.43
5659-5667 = 24.07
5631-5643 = 24.55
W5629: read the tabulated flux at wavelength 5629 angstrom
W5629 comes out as 23.36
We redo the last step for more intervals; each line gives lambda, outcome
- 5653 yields 25.81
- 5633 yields 24.55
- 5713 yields 23.69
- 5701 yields 22.68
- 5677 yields 25.74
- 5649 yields 24.9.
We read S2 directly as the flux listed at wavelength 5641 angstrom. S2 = 24.19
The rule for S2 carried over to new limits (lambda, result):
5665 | 24.07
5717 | 24.48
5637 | 22.42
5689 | 21.86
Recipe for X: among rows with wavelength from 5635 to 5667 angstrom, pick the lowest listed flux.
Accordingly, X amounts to 22.42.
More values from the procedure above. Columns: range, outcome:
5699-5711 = 22.68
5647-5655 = 24.9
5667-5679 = 23.41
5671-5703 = 21.86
